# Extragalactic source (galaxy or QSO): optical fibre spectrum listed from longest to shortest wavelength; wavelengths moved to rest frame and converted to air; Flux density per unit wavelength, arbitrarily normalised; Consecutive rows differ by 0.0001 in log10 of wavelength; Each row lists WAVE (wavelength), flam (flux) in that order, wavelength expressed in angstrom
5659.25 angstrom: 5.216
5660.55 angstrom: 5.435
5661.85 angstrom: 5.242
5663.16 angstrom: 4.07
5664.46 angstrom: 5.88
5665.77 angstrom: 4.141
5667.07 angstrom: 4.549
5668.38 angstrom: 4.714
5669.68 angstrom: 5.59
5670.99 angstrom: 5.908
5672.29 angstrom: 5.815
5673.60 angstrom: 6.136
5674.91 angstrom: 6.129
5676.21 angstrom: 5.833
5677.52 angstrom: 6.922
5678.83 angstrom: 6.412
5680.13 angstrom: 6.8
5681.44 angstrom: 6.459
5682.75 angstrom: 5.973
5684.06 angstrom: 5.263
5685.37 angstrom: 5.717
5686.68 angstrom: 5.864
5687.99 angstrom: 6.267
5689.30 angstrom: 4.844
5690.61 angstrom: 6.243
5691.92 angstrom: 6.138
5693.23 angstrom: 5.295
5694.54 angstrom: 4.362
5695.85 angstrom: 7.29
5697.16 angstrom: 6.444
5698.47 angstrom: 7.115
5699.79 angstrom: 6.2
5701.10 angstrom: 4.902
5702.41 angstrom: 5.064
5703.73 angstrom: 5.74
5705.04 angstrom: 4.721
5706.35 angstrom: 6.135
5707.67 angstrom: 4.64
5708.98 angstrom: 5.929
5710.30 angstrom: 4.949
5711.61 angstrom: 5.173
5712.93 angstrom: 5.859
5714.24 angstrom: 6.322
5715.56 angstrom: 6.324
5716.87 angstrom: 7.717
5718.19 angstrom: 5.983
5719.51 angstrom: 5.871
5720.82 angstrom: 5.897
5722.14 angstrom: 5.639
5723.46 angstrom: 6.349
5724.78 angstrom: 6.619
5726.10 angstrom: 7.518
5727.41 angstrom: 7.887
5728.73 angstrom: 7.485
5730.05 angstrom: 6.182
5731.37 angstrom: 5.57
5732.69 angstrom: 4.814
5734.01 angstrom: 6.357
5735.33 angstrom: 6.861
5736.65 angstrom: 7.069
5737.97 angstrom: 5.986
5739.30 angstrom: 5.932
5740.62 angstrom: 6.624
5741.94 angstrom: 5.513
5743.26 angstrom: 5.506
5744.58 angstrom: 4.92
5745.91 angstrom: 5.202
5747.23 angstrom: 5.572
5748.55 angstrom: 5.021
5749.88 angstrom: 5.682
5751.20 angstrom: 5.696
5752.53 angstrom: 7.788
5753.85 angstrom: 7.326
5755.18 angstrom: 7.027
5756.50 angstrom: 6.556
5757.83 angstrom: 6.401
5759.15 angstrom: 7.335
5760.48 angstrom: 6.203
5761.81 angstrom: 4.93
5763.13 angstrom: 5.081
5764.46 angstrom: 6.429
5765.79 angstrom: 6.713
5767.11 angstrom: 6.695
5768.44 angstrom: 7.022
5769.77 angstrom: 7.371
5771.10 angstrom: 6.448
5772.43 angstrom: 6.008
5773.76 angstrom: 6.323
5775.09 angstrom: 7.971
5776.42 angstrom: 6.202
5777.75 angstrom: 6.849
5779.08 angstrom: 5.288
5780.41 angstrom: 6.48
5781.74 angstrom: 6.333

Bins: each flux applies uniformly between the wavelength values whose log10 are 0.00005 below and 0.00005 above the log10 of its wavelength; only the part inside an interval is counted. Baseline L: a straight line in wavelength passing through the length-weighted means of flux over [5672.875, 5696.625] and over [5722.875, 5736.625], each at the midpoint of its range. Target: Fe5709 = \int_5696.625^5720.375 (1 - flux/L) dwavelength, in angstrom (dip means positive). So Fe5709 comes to 1.8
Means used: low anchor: 6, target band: 5.84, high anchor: 6.59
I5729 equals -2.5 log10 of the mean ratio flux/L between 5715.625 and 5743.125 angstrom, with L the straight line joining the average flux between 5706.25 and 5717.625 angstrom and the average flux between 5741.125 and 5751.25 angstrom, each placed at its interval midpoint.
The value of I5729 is -0.13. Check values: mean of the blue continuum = 5.88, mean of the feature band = 6.38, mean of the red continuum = 5.39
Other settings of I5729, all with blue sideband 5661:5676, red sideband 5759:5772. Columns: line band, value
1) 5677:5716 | -0.04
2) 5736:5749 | 0.07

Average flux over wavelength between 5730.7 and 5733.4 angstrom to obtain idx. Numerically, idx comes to 5.22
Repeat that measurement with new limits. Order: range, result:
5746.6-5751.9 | 5.5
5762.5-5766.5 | 6.09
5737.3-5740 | 5.96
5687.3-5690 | 5.57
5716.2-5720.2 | 6.53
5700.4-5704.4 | 5.25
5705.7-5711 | 5.41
